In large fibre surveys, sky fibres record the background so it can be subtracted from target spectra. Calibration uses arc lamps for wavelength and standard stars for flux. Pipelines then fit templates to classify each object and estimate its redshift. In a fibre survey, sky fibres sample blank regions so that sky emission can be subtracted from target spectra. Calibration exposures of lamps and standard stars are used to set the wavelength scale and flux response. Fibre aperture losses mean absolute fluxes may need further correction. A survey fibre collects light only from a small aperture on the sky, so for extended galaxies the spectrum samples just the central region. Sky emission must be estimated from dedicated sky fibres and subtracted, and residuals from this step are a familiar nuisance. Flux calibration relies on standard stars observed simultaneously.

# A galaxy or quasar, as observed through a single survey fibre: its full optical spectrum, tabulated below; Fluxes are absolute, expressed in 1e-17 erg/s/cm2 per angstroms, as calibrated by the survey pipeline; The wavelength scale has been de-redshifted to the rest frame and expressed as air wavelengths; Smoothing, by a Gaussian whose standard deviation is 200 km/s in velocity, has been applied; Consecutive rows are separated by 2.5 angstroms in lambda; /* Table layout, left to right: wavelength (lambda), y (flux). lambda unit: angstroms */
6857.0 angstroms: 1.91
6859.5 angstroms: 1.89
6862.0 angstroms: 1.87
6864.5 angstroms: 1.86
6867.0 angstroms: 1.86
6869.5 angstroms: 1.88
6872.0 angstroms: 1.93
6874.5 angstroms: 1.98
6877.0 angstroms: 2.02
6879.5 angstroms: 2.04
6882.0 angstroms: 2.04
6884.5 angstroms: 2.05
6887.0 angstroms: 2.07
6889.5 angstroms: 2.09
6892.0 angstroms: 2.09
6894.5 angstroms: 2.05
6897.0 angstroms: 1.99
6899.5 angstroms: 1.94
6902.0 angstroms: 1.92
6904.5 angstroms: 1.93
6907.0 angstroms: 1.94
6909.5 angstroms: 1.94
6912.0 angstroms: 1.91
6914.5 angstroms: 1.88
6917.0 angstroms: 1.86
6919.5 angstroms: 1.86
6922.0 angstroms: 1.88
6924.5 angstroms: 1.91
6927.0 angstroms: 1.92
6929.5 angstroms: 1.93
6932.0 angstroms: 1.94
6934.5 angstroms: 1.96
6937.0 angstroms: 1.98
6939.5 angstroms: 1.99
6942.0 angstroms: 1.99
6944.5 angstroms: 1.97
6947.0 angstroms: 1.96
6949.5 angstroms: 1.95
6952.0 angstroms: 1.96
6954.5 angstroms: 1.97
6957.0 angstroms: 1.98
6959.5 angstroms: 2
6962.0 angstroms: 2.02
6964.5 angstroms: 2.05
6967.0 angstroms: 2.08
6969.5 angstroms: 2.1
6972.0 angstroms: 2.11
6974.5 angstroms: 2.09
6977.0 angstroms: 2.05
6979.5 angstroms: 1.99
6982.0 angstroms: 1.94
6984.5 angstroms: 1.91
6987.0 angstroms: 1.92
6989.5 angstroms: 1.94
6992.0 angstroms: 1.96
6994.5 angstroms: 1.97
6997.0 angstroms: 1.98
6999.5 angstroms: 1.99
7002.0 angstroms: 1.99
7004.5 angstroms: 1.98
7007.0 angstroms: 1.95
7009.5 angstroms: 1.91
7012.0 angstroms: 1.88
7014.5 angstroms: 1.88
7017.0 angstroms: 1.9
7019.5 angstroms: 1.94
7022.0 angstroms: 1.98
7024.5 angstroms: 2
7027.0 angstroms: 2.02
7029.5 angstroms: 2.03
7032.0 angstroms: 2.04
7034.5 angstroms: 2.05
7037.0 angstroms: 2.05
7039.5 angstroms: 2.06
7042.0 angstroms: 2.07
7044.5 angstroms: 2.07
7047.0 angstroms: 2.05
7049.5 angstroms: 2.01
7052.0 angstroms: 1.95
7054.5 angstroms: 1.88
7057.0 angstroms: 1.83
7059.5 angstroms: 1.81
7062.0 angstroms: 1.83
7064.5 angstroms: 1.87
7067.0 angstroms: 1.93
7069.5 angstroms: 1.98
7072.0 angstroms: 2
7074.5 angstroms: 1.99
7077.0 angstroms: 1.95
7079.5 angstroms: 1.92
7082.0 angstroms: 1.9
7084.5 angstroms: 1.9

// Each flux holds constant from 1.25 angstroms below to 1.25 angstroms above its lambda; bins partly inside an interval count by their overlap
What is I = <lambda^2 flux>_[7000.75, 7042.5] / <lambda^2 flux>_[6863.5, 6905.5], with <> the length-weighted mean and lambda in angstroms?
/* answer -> 1.04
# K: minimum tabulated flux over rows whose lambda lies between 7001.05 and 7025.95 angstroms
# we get 1.88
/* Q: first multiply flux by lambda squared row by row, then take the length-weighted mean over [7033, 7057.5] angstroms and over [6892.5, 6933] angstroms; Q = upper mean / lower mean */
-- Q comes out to 1.08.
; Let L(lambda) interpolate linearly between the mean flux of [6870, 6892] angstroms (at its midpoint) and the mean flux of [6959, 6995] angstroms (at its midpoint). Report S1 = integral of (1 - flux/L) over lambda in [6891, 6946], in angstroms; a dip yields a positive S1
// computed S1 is 2.1 angstroms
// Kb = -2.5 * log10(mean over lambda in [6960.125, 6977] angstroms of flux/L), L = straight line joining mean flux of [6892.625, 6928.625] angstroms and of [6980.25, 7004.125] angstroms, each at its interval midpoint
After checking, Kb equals -0.07 mag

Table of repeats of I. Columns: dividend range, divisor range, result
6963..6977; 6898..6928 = 1.11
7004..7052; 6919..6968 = 1.04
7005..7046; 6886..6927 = 1.05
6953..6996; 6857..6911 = 1.04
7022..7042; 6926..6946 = 1.07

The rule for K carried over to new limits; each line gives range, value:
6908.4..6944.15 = 1.86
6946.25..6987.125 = 1.91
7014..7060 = 1.81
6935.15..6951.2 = 1.95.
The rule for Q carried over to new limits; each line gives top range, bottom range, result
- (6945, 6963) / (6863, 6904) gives 1.02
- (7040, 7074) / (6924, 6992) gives 1.01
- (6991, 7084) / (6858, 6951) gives 1.04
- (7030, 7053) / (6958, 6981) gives 1.01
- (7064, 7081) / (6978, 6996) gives 1.03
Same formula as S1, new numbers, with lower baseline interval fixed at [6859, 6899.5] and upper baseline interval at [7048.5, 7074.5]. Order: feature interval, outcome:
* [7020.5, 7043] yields -1.3 angstroms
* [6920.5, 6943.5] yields 0.2 angstroms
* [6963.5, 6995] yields -1.1 angstroms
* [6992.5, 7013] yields -0.2 angstroms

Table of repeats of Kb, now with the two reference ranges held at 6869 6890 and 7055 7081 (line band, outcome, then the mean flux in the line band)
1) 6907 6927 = 0.054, 1.9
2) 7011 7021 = 0.020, 1.9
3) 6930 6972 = -0.012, 2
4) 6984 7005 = -0.006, 1.96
